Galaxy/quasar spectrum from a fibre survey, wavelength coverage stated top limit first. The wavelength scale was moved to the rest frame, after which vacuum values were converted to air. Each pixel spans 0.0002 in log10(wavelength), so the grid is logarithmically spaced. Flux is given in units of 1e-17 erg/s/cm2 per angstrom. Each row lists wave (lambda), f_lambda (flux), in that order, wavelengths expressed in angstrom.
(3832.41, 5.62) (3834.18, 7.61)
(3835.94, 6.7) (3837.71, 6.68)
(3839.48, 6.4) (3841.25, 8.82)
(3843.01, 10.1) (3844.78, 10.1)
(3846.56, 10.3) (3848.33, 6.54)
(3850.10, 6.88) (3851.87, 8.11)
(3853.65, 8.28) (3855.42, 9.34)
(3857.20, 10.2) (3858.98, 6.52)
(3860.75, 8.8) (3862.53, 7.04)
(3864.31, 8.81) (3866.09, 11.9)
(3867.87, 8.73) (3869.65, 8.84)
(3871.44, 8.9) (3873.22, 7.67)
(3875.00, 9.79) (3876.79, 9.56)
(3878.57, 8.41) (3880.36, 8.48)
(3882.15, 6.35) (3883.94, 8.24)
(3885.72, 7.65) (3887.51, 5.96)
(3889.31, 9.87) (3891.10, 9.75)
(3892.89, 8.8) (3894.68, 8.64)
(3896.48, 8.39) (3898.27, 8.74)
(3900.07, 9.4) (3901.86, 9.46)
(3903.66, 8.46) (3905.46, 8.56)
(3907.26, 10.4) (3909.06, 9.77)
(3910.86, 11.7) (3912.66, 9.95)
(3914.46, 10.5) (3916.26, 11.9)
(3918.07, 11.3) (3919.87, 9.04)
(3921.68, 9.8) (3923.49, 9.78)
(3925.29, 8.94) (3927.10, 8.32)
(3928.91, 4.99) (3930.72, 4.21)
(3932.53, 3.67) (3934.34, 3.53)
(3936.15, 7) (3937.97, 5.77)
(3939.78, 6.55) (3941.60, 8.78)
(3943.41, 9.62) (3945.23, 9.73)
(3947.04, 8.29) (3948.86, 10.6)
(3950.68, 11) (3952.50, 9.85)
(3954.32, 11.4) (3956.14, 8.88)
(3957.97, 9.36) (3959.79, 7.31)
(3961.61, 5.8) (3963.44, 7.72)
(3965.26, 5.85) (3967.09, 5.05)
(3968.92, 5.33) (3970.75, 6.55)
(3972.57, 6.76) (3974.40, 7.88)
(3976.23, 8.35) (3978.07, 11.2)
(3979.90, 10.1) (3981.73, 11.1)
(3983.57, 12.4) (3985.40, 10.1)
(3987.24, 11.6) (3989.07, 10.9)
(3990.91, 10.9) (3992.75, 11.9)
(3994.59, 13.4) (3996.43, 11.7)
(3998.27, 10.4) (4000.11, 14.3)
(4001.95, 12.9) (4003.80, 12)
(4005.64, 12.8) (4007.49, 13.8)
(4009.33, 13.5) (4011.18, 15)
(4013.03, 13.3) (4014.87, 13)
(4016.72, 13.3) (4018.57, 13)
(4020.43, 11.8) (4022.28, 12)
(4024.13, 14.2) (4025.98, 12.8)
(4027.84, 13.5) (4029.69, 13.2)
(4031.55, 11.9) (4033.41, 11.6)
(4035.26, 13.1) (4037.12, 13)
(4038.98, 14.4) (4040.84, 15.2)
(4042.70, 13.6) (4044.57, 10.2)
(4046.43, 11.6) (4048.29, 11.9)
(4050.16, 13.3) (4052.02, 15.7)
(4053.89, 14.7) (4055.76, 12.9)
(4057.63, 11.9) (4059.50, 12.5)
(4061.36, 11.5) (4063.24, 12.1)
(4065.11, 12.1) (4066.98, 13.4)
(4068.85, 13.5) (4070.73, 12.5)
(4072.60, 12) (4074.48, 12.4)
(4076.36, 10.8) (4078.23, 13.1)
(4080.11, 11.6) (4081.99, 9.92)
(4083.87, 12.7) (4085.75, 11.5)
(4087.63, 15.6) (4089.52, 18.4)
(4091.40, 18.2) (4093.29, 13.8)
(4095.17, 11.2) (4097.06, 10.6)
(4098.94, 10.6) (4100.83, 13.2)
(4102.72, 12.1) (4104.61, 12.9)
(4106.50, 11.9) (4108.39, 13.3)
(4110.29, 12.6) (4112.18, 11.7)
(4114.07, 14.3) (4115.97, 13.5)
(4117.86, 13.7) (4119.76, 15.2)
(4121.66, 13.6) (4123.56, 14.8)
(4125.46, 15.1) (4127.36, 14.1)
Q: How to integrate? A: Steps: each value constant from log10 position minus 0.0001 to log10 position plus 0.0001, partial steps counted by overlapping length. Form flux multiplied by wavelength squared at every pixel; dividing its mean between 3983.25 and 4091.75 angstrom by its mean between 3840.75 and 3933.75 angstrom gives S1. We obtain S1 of 1.58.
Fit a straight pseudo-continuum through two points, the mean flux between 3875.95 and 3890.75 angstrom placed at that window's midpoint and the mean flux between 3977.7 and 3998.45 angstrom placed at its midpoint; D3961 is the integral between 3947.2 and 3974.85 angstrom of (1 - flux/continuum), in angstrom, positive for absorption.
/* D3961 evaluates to 6.60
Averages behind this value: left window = 8.12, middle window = 7.96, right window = 11.3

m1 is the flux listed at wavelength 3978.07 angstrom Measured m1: 11.2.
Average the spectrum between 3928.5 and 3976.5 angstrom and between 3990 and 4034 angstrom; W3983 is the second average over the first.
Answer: 1.72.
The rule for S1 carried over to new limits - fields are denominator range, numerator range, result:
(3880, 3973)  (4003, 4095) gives 1.67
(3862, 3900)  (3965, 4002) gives 1.22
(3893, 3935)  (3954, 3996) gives 1.08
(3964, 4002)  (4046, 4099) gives 1.36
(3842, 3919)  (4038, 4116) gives 1.58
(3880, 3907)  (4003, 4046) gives 1.64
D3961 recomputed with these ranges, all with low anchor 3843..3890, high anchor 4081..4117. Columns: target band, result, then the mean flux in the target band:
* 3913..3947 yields 6.0 angstrom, 8.01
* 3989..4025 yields -4.7 angstrom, 12.7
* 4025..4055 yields -3.0 angstrom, 13.1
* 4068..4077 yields 0.2 angstrom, 12.3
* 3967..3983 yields 3.6 angstrom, 8.28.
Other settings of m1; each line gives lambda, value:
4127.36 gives 14.1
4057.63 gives 11.9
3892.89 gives 8.8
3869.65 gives 8.84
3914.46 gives 10.5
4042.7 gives 13.6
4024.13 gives 14.2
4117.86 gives 13.7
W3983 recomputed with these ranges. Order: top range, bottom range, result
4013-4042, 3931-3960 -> 1.61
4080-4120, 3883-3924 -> 1.40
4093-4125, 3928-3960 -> 1.65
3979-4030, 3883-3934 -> 1.43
